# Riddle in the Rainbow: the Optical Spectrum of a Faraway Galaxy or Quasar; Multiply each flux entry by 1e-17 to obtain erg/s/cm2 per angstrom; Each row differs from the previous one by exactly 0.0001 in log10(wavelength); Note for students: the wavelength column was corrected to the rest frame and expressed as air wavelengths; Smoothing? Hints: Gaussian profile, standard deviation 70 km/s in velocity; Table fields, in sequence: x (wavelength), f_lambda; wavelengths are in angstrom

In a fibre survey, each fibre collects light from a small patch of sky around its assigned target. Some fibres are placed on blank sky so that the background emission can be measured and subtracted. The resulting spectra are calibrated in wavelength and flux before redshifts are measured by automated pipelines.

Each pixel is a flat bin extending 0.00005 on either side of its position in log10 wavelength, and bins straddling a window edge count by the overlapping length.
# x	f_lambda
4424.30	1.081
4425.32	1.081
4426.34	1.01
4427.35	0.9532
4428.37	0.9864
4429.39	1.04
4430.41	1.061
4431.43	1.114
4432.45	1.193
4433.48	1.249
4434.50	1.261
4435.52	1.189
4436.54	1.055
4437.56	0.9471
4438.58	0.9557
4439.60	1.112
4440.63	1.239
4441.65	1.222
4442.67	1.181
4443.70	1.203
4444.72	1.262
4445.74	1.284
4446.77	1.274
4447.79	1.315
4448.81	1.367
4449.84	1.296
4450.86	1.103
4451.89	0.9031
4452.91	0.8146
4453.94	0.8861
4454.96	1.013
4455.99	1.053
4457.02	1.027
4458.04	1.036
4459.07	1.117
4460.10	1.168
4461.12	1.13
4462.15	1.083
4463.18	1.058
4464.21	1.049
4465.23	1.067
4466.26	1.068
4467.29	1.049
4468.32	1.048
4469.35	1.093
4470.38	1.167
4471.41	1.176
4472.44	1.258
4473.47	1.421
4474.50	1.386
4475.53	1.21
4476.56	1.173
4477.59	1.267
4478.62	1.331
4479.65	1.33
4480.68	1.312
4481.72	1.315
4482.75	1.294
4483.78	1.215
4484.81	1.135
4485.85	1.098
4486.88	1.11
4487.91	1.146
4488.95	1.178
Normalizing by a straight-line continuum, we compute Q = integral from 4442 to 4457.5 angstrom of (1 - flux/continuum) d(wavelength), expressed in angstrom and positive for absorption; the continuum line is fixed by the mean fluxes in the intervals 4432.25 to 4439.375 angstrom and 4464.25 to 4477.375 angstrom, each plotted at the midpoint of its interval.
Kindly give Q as 0.1 angstrom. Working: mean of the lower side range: 1.12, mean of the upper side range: 1.17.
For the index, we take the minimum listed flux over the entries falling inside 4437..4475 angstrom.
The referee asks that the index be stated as 0.8146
